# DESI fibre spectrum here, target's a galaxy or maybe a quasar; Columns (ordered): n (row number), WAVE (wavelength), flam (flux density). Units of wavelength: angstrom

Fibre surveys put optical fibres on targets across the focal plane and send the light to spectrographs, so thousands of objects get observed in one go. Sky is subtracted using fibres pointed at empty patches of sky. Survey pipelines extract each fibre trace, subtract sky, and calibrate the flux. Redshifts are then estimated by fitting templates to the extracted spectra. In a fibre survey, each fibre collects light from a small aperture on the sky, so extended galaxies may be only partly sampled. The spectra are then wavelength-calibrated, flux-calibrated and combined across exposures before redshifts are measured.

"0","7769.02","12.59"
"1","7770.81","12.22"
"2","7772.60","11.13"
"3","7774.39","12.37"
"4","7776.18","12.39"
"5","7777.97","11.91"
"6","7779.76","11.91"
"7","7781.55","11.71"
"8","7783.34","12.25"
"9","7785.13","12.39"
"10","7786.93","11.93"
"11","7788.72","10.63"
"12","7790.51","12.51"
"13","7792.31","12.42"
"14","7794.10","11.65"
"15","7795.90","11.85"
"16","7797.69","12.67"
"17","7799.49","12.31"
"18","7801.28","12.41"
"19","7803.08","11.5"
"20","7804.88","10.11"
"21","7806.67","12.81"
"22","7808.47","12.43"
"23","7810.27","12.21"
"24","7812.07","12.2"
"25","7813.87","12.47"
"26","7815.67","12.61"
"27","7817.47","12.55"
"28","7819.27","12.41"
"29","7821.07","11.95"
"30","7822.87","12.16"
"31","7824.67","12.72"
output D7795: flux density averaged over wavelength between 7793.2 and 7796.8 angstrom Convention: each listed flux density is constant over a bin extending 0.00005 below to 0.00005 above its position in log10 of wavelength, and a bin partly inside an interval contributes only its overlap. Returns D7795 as 11.8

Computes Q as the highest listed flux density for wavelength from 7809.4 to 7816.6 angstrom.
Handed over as 12.61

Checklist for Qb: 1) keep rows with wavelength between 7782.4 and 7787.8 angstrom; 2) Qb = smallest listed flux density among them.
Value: 11.93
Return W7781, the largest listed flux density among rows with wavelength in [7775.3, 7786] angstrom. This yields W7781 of 12.39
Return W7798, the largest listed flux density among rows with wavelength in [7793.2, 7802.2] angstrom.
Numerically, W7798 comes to 12.67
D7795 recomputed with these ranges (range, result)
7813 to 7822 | 12.4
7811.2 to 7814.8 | 12.3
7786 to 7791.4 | 11.7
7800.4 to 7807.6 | 11.7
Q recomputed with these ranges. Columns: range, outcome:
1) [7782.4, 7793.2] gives 12.51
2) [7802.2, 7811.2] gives 12.81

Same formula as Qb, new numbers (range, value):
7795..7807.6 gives 10.11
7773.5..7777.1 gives 12.37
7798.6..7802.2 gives 12.31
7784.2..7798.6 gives 10.63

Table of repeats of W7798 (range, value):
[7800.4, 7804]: 12.41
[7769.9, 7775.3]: 12.37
